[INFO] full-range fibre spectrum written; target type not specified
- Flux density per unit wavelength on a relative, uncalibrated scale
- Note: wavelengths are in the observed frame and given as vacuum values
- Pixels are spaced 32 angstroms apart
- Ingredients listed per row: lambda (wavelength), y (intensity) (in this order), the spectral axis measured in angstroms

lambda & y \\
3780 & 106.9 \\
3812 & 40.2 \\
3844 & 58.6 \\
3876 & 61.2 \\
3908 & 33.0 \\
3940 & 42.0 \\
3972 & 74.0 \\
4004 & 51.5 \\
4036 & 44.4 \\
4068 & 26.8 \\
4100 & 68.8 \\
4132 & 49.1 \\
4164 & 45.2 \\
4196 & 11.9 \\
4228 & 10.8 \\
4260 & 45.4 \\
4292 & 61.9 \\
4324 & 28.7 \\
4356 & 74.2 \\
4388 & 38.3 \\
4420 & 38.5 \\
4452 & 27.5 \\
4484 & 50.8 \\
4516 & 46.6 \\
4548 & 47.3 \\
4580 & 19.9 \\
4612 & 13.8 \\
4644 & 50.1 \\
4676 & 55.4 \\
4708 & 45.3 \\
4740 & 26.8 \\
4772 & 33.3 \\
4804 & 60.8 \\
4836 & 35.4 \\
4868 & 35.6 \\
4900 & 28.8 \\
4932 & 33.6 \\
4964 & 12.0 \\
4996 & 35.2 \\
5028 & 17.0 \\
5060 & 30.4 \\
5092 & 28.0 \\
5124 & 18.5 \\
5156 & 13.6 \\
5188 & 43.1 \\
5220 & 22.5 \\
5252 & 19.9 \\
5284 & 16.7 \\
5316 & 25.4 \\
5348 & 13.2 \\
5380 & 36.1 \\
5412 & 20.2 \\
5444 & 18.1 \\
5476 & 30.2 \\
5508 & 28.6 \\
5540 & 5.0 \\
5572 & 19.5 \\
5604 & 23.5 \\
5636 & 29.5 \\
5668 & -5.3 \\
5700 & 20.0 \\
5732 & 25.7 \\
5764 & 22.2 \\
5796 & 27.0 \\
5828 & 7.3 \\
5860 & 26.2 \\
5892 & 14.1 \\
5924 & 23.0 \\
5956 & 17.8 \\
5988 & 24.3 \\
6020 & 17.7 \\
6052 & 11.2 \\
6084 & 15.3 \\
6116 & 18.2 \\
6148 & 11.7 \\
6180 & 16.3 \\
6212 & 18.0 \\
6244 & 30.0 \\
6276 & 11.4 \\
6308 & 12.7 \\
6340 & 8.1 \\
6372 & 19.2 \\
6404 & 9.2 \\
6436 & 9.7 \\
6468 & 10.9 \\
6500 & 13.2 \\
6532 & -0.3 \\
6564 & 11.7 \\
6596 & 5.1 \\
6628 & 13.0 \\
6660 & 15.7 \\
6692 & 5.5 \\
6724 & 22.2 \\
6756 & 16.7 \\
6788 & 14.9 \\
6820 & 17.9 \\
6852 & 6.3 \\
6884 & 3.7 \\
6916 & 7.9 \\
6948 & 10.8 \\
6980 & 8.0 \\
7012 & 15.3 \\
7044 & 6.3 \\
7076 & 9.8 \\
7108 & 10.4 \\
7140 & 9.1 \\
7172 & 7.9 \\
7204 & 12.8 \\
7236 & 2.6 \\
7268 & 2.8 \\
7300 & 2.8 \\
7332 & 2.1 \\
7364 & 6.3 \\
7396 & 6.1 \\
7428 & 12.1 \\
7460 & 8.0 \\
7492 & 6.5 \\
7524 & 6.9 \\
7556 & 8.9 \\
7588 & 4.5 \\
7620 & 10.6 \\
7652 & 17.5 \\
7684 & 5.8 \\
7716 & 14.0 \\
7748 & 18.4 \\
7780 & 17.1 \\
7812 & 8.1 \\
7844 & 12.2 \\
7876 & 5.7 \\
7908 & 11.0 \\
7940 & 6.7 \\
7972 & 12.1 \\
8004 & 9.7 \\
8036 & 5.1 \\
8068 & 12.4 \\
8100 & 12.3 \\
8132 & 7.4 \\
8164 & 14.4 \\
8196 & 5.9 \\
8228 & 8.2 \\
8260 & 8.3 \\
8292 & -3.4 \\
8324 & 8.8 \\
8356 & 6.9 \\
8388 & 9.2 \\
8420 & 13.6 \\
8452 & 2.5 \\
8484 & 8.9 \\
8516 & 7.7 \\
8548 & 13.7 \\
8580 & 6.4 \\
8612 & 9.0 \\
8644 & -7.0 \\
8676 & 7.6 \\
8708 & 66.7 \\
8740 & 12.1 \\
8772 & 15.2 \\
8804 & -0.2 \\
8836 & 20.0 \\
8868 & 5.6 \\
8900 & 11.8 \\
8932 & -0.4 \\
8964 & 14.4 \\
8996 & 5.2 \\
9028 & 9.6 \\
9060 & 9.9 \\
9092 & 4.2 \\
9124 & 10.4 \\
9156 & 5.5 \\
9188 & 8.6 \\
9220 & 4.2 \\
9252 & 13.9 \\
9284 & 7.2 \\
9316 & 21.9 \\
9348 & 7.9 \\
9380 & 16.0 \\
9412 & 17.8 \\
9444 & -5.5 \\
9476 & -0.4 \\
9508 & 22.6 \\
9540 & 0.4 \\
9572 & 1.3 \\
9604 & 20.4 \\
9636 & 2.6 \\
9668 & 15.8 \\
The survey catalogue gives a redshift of 1.335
